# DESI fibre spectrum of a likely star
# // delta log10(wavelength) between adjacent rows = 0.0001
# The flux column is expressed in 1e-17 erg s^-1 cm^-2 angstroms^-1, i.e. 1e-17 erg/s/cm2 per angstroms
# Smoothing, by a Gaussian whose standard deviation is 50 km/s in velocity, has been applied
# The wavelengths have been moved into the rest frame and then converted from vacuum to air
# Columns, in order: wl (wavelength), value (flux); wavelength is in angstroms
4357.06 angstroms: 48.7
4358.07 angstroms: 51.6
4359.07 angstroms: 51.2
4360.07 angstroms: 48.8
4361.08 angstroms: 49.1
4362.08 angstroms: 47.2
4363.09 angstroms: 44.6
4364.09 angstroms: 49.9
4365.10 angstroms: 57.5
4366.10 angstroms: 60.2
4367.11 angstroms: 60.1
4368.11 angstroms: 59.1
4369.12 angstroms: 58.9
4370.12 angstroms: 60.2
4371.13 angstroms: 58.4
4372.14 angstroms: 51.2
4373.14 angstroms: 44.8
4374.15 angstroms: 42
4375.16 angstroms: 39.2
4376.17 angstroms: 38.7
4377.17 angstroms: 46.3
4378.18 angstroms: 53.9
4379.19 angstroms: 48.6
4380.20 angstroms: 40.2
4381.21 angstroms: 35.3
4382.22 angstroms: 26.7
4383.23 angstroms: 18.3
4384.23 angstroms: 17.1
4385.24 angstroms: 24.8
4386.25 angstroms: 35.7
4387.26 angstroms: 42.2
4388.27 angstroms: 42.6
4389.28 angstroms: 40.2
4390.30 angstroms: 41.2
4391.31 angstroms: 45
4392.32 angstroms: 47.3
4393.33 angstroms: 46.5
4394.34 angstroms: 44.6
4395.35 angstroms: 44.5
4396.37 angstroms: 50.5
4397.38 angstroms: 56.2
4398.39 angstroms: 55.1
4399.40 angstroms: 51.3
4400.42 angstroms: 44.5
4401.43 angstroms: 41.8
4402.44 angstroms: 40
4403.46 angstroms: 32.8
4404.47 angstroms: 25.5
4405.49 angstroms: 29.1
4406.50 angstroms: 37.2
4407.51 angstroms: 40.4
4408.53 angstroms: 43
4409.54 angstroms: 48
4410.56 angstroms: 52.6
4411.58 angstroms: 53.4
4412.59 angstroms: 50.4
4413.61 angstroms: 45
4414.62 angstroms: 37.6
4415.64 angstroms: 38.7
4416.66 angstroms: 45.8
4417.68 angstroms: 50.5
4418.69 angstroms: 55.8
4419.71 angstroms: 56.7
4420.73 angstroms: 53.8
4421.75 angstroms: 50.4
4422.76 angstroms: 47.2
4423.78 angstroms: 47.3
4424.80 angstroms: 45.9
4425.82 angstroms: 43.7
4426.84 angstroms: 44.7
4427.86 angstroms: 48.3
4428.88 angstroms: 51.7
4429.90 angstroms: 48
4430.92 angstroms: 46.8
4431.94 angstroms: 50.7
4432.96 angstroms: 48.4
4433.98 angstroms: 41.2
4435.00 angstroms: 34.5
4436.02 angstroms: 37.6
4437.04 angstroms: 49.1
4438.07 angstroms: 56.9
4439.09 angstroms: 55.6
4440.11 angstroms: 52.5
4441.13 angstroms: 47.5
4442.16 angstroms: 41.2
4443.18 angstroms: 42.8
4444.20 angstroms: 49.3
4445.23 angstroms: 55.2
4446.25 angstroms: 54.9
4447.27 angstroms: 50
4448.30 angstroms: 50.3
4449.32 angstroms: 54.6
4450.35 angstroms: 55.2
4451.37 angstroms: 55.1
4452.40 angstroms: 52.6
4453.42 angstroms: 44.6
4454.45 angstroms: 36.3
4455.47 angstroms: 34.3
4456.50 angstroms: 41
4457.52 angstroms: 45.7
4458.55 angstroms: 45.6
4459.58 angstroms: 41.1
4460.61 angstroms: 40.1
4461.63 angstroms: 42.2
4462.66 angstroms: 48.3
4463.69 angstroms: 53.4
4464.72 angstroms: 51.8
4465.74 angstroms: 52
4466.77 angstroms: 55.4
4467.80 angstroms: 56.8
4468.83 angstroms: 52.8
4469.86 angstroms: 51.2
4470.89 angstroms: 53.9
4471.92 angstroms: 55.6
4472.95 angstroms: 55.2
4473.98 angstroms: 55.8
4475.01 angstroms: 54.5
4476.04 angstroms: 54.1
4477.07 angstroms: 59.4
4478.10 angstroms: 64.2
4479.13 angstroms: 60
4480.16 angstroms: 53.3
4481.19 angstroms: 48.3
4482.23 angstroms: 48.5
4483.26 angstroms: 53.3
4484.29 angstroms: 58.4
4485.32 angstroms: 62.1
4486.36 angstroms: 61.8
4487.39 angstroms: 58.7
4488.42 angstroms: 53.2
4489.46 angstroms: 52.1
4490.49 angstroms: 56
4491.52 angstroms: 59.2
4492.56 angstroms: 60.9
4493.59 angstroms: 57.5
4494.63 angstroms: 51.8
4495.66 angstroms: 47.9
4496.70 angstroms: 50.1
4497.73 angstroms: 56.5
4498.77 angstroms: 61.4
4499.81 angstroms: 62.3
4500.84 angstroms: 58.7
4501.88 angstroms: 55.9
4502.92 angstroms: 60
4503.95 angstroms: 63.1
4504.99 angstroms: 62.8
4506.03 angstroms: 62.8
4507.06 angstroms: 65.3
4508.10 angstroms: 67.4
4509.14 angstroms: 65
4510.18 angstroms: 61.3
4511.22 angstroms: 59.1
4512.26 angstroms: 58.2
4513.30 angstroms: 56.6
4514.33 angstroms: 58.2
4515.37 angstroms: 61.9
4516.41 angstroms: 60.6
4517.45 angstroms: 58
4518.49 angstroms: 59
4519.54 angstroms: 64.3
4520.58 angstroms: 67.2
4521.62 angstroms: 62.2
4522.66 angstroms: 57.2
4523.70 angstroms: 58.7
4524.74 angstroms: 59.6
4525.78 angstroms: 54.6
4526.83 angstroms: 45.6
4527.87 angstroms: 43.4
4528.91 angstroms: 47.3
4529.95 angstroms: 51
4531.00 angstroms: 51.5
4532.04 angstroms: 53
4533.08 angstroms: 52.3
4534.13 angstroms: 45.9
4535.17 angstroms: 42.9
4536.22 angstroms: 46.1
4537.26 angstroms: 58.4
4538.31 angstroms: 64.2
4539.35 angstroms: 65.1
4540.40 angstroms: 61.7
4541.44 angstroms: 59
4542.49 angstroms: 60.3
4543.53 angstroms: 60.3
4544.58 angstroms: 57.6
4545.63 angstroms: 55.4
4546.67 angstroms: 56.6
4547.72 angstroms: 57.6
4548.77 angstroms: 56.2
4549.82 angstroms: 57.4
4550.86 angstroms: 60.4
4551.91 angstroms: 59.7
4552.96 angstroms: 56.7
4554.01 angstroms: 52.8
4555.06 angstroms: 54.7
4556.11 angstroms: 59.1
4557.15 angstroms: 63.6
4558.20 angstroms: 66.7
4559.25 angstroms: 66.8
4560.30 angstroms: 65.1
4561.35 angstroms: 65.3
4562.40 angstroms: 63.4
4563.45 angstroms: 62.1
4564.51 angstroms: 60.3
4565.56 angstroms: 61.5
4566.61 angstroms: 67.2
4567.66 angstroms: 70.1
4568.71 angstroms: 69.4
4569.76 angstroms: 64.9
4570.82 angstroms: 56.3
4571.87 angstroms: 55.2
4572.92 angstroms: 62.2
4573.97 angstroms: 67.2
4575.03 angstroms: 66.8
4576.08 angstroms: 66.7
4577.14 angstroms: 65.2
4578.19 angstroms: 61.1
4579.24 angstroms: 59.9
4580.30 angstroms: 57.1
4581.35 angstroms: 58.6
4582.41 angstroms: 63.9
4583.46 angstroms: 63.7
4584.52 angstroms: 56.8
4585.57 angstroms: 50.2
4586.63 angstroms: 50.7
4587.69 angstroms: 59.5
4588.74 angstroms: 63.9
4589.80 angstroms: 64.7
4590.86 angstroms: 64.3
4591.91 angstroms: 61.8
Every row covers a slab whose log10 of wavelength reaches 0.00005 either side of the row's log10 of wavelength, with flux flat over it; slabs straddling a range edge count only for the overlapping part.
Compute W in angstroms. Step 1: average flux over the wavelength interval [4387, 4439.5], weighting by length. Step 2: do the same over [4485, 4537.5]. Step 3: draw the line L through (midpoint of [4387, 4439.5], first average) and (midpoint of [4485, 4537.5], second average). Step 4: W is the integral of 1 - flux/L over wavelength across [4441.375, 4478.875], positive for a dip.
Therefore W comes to 0.66 angstroms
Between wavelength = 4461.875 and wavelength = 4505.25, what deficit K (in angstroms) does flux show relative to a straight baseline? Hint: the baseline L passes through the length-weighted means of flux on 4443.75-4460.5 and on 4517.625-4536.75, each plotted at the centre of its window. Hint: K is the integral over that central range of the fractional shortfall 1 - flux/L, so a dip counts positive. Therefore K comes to -4.91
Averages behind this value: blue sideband 47.6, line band 55.8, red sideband 53.5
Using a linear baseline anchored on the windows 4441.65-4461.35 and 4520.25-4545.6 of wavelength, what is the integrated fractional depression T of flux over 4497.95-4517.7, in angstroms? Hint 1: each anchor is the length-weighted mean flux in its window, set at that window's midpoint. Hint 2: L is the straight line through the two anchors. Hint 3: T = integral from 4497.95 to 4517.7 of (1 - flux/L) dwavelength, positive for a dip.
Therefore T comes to -3.2 angstroms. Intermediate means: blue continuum 46.8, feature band 61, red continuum 55.1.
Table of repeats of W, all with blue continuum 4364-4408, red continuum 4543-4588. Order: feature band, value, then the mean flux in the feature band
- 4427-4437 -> 0.55 angstroms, 45.4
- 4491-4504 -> -0.68 angstroms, 57.1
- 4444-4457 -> 0.28 angstroms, 48.7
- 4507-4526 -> -1.58 angstroms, 60.7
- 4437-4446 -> -0.23 angstroms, 50.2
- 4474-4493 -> -1.28 angstroms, 56.5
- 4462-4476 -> -0.52 angstroms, 53.5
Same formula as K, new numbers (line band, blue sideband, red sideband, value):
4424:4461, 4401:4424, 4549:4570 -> 0.8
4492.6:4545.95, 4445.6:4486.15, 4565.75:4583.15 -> -0.2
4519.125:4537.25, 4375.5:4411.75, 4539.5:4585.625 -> 1.2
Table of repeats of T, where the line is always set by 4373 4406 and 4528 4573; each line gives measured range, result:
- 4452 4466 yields 1.0 angstroms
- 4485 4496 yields -1.0 angstroms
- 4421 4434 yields -0.9 angstroms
